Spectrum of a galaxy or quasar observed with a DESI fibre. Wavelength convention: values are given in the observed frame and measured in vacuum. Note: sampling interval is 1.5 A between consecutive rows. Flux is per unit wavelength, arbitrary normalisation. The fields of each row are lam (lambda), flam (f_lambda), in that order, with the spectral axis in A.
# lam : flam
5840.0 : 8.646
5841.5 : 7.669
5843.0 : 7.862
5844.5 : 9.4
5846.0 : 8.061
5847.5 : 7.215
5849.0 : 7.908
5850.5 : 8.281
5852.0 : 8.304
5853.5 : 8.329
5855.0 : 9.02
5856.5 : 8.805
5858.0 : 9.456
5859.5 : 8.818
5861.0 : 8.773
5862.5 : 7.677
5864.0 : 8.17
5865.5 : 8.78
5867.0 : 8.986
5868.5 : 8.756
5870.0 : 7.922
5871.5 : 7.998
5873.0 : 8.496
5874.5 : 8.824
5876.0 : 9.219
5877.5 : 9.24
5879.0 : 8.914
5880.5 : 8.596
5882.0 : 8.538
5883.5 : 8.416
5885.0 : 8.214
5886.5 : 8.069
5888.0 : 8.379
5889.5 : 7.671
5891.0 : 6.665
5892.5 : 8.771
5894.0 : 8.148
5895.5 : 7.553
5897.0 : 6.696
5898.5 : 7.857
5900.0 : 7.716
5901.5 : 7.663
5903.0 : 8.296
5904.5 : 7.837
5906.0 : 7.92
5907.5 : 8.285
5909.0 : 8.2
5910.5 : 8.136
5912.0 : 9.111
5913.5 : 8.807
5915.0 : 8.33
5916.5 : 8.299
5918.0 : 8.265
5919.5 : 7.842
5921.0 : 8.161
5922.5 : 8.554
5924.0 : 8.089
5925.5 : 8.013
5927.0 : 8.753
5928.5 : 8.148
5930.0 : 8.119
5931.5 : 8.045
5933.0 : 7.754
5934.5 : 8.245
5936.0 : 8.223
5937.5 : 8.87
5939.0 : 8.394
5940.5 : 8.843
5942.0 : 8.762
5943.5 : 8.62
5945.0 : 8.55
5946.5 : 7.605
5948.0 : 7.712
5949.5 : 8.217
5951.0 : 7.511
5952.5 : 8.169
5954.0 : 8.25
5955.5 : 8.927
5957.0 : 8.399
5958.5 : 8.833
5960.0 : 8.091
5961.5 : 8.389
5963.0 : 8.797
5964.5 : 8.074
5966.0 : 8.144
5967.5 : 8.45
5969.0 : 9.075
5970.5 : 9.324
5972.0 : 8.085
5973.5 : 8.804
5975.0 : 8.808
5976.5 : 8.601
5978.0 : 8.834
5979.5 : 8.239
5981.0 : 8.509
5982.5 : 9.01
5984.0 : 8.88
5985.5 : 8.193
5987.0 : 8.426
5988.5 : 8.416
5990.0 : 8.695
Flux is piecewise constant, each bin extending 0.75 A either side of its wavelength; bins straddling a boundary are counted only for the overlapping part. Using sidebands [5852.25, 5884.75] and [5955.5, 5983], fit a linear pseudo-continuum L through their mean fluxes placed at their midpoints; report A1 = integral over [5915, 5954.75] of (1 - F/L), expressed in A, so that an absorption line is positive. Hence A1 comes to 1.7 A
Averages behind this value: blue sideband 8.64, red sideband 8.59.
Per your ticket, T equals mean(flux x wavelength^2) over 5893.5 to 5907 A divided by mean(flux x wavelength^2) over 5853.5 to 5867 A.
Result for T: 0.90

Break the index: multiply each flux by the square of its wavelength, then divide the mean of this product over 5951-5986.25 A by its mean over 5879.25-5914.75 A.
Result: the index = 1.08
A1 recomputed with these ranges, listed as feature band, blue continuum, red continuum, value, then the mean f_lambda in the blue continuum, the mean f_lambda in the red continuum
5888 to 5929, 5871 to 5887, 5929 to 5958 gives 1.9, 8.61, 8.28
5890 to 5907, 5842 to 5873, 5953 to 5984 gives 1.5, 8.42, 8.59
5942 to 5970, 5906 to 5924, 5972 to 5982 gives 0.5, 8.33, 8.6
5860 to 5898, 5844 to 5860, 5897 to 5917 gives 0.1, 8.49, 8.13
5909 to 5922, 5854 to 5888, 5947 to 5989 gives 0.3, 8.61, 8.47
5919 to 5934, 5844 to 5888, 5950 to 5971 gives 0.6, 8.52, 8.45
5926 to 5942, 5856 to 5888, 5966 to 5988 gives 0.5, 8.6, 8.64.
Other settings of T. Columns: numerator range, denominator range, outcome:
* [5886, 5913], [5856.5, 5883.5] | 0.93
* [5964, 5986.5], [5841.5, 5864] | 1.07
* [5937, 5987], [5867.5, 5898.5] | 1.06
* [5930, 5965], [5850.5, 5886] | 0.99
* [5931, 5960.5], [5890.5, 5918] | 1.05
